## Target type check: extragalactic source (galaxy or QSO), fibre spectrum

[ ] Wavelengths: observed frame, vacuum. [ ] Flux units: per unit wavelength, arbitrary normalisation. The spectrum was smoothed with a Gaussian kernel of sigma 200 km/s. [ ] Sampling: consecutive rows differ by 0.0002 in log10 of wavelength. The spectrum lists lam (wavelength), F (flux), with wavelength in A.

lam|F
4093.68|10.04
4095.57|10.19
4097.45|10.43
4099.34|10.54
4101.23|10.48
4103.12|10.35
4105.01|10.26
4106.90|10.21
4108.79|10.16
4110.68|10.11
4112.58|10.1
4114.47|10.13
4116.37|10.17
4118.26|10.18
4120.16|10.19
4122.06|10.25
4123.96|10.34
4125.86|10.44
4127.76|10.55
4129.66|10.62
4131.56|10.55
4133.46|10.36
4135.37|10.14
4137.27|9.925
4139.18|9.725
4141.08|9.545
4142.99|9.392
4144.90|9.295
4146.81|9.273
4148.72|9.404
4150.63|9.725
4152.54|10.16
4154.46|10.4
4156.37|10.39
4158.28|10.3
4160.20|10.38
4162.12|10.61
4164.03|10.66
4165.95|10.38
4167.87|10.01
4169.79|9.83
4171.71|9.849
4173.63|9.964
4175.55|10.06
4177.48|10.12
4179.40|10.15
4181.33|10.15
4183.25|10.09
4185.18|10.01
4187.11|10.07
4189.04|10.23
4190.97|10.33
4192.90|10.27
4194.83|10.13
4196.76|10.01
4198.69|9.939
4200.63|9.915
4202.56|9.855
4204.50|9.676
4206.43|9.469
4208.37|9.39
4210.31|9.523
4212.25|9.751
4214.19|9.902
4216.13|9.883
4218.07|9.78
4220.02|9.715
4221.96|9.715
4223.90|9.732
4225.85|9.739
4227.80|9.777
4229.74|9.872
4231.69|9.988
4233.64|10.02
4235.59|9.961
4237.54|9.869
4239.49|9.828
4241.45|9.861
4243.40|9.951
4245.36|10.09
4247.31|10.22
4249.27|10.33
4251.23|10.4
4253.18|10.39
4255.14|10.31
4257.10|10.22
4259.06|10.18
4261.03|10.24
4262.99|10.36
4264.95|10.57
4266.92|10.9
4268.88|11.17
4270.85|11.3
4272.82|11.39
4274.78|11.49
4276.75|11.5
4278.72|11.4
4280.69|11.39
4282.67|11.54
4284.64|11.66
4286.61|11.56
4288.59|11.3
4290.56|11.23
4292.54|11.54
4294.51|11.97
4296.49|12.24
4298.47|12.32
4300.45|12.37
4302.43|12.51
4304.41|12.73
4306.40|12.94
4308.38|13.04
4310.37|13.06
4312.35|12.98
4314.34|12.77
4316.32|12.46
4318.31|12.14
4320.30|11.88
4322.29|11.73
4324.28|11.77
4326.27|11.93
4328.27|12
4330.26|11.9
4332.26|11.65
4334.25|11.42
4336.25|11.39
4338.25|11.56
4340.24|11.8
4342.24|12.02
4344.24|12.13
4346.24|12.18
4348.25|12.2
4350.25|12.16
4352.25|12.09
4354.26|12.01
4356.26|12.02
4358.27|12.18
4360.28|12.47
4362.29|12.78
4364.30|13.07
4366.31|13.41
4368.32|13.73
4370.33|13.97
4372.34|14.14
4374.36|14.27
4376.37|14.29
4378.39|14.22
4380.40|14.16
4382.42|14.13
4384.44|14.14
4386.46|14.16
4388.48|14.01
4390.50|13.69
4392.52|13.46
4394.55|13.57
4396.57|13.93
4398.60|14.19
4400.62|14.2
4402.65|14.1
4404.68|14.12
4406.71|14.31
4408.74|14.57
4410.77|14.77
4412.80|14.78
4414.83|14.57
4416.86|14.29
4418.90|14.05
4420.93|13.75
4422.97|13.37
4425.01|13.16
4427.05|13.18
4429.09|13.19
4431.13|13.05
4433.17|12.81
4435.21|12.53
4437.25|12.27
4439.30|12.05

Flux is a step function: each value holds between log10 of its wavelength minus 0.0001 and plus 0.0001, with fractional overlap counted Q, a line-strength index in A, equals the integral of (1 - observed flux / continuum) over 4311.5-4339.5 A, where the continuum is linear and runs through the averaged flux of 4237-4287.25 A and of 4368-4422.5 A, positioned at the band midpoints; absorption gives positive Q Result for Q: 0.8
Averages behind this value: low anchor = 10.7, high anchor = 14.1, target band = 12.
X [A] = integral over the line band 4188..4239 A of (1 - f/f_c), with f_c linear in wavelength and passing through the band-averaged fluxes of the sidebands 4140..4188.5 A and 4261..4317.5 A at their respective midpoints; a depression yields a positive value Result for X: 4.1 A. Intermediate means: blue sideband 10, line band 9.86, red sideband 11.8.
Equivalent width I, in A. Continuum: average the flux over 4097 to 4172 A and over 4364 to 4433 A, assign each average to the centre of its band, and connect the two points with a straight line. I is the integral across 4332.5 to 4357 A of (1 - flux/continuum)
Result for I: 2.3 A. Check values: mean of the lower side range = 10.1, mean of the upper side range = 13.9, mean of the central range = 11.9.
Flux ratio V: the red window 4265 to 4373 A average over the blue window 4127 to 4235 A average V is 1.21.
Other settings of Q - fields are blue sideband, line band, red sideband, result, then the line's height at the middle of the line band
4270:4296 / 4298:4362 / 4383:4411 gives 1.79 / 12.6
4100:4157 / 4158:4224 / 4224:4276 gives 1.39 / 10.2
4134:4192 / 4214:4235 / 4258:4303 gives 1.77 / 10.7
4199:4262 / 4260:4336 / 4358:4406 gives -1.01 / 11.6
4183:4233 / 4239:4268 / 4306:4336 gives 1.47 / 10.8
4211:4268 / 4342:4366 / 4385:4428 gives 0.85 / 12.8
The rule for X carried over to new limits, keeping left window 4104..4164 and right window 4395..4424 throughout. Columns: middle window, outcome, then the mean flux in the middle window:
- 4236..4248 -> 1.8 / 9.96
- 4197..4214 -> 2.2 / 9.71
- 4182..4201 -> 1.5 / 10.1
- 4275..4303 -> 1.5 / 11.7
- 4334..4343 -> 1.0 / 11.6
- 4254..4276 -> 2.4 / 10.7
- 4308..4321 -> 0.2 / 12.6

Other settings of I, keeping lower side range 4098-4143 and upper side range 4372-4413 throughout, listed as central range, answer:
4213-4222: 1.40 A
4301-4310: 0.06 A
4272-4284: 0.99 A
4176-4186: 0.89 A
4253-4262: 1.43 A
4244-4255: 1.64 A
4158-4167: 0.29 A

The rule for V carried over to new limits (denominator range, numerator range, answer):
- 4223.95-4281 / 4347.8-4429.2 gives 1.31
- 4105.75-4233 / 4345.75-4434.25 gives 1.36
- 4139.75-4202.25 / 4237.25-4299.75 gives 1.09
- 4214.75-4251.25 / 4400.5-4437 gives 1.39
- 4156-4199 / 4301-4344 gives 1.20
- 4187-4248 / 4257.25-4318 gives 1.19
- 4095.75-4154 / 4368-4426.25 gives 1.39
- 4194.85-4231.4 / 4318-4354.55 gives 1.22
